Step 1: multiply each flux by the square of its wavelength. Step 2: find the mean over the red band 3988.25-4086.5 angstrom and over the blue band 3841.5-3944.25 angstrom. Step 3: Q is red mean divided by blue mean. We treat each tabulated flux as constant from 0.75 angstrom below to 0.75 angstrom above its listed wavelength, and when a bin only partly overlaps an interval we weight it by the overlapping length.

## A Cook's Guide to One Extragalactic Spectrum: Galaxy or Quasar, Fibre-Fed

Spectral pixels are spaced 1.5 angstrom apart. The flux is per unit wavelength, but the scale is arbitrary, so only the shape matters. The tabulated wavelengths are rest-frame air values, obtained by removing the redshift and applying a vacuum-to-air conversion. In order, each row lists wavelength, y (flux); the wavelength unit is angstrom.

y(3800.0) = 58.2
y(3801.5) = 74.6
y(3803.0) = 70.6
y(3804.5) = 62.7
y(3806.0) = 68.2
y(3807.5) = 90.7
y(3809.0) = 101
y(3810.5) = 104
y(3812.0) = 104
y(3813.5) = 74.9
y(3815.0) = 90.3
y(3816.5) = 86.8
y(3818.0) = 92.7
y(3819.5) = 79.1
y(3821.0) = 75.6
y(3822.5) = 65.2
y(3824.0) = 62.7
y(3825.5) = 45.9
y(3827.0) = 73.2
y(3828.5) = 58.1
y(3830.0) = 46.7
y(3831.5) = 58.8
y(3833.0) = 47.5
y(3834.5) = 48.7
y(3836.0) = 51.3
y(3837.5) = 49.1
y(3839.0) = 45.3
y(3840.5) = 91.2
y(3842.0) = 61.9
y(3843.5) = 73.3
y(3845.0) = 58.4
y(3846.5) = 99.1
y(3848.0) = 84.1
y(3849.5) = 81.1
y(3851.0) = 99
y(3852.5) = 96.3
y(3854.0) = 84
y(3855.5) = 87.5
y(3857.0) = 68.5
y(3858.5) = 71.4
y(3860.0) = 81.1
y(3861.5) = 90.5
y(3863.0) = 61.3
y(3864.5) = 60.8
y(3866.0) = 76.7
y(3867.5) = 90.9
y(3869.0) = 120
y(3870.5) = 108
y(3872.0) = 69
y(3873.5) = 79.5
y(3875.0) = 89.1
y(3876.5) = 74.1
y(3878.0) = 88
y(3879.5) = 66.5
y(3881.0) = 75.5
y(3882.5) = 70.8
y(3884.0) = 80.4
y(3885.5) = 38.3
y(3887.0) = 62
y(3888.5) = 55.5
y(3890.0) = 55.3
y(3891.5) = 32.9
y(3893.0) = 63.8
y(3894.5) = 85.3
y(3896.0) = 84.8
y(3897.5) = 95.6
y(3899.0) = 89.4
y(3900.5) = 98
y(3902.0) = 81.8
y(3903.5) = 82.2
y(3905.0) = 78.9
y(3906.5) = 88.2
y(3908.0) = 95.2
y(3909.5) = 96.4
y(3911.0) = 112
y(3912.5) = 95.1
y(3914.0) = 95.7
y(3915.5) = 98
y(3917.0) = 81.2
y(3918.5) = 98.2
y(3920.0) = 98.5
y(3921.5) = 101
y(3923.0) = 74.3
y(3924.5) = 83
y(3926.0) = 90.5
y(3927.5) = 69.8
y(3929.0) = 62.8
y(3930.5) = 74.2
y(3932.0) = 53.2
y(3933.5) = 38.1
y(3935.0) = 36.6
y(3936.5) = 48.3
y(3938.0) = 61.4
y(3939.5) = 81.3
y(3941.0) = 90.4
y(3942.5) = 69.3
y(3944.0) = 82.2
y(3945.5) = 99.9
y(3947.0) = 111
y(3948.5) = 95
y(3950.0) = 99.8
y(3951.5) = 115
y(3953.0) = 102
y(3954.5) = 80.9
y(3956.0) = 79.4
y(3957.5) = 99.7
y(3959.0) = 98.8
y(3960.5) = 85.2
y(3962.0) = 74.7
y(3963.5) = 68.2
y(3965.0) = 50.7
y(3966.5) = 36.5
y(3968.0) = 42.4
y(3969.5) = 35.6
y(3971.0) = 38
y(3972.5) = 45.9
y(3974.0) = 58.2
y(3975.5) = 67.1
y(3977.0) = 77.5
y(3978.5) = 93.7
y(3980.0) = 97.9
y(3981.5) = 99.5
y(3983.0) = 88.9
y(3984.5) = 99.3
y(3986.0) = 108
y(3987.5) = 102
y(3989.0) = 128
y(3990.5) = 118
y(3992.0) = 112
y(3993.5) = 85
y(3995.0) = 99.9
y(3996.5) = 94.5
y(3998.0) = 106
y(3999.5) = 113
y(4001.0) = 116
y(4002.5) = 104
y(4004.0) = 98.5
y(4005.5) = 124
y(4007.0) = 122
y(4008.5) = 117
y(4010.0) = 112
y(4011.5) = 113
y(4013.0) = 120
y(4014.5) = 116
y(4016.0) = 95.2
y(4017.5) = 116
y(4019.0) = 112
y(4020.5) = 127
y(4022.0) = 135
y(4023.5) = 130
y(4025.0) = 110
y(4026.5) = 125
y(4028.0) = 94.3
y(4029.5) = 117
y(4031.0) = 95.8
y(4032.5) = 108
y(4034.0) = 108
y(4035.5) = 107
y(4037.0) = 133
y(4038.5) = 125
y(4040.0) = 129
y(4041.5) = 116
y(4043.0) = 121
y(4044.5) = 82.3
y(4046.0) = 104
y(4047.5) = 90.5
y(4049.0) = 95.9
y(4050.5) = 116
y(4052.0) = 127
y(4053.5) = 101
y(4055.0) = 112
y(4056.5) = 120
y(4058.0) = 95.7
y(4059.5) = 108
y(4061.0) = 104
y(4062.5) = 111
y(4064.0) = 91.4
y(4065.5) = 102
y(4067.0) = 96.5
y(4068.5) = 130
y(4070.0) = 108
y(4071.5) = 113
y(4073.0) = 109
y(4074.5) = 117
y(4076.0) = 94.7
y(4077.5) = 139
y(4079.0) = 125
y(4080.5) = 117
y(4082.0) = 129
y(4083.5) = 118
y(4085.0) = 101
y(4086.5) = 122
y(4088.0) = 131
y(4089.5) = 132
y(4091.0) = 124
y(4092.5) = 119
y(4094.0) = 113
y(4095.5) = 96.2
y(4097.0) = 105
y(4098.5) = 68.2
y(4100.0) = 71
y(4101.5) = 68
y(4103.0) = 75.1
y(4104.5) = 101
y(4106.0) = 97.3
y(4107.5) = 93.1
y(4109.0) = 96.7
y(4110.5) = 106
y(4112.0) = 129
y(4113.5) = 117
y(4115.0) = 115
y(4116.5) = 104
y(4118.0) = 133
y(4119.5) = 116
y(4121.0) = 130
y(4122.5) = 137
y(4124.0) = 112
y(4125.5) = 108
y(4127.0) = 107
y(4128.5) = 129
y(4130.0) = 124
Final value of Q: 1.53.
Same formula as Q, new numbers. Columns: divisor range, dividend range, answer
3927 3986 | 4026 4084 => 1.56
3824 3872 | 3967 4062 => 1.54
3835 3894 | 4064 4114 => 1.63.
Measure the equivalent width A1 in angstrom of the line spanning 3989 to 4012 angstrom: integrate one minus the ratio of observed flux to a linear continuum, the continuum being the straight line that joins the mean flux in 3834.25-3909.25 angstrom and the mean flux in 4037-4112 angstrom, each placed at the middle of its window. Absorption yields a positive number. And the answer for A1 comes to -3.09 angstrom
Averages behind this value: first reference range 76.7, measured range 110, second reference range 108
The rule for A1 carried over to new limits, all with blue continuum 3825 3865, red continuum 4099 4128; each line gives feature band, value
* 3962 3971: 3.9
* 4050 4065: -1.5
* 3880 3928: -2.3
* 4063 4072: -0.6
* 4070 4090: -3.4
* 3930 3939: 3.3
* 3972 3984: 1.1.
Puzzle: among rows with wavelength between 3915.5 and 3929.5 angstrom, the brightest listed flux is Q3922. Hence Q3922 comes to 101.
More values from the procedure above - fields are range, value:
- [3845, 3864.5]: 99.1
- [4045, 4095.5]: 139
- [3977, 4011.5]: 128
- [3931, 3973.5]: 115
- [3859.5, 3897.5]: 120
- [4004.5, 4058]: 135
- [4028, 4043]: 133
